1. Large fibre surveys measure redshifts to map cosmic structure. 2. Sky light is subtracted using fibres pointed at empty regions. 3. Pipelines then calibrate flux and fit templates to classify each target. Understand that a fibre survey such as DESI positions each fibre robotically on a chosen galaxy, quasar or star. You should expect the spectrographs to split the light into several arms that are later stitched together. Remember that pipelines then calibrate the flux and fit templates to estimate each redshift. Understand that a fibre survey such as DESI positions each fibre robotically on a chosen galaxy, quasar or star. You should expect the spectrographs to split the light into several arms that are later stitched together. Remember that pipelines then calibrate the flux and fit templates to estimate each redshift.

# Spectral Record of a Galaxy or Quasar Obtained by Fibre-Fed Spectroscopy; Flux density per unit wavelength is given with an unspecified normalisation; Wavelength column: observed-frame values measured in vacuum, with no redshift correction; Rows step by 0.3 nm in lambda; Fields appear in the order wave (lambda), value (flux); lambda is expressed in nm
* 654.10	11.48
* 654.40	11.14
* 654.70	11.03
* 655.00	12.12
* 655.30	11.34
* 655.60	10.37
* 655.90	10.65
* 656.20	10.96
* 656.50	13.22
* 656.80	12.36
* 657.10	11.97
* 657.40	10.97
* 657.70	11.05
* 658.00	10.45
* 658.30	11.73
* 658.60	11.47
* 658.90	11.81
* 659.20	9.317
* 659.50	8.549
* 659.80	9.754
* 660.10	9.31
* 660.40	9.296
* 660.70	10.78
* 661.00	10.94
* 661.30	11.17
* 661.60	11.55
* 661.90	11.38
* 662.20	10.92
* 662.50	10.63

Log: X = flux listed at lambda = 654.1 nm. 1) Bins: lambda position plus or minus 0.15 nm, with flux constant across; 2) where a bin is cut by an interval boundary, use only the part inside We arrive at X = 11.48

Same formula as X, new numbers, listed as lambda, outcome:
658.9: 11.81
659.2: 9.317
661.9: 11.38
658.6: 11.47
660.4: 9.296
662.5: 10.63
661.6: 11.55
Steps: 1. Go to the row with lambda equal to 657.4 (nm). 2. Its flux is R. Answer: 10.97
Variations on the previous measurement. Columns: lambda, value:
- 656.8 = 12.36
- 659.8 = 9.754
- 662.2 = 10.92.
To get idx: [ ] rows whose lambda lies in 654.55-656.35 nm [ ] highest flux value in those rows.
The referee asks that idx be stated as 12.12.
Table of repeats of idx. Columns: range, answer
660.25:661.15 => 10.94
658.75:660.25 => 11.81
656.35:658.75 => 13.22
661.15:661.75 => 11.55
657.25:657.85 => 11.05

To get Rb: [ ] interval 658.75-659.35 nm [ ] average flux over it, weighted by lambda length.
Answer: 10.6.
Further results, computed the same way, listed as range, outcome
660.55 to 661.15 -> 10.9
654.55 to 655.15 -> 11.6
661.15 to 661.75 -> 11.4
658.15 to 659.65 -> 10.6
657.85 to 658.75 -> 11.2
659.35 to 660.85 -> 9.54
